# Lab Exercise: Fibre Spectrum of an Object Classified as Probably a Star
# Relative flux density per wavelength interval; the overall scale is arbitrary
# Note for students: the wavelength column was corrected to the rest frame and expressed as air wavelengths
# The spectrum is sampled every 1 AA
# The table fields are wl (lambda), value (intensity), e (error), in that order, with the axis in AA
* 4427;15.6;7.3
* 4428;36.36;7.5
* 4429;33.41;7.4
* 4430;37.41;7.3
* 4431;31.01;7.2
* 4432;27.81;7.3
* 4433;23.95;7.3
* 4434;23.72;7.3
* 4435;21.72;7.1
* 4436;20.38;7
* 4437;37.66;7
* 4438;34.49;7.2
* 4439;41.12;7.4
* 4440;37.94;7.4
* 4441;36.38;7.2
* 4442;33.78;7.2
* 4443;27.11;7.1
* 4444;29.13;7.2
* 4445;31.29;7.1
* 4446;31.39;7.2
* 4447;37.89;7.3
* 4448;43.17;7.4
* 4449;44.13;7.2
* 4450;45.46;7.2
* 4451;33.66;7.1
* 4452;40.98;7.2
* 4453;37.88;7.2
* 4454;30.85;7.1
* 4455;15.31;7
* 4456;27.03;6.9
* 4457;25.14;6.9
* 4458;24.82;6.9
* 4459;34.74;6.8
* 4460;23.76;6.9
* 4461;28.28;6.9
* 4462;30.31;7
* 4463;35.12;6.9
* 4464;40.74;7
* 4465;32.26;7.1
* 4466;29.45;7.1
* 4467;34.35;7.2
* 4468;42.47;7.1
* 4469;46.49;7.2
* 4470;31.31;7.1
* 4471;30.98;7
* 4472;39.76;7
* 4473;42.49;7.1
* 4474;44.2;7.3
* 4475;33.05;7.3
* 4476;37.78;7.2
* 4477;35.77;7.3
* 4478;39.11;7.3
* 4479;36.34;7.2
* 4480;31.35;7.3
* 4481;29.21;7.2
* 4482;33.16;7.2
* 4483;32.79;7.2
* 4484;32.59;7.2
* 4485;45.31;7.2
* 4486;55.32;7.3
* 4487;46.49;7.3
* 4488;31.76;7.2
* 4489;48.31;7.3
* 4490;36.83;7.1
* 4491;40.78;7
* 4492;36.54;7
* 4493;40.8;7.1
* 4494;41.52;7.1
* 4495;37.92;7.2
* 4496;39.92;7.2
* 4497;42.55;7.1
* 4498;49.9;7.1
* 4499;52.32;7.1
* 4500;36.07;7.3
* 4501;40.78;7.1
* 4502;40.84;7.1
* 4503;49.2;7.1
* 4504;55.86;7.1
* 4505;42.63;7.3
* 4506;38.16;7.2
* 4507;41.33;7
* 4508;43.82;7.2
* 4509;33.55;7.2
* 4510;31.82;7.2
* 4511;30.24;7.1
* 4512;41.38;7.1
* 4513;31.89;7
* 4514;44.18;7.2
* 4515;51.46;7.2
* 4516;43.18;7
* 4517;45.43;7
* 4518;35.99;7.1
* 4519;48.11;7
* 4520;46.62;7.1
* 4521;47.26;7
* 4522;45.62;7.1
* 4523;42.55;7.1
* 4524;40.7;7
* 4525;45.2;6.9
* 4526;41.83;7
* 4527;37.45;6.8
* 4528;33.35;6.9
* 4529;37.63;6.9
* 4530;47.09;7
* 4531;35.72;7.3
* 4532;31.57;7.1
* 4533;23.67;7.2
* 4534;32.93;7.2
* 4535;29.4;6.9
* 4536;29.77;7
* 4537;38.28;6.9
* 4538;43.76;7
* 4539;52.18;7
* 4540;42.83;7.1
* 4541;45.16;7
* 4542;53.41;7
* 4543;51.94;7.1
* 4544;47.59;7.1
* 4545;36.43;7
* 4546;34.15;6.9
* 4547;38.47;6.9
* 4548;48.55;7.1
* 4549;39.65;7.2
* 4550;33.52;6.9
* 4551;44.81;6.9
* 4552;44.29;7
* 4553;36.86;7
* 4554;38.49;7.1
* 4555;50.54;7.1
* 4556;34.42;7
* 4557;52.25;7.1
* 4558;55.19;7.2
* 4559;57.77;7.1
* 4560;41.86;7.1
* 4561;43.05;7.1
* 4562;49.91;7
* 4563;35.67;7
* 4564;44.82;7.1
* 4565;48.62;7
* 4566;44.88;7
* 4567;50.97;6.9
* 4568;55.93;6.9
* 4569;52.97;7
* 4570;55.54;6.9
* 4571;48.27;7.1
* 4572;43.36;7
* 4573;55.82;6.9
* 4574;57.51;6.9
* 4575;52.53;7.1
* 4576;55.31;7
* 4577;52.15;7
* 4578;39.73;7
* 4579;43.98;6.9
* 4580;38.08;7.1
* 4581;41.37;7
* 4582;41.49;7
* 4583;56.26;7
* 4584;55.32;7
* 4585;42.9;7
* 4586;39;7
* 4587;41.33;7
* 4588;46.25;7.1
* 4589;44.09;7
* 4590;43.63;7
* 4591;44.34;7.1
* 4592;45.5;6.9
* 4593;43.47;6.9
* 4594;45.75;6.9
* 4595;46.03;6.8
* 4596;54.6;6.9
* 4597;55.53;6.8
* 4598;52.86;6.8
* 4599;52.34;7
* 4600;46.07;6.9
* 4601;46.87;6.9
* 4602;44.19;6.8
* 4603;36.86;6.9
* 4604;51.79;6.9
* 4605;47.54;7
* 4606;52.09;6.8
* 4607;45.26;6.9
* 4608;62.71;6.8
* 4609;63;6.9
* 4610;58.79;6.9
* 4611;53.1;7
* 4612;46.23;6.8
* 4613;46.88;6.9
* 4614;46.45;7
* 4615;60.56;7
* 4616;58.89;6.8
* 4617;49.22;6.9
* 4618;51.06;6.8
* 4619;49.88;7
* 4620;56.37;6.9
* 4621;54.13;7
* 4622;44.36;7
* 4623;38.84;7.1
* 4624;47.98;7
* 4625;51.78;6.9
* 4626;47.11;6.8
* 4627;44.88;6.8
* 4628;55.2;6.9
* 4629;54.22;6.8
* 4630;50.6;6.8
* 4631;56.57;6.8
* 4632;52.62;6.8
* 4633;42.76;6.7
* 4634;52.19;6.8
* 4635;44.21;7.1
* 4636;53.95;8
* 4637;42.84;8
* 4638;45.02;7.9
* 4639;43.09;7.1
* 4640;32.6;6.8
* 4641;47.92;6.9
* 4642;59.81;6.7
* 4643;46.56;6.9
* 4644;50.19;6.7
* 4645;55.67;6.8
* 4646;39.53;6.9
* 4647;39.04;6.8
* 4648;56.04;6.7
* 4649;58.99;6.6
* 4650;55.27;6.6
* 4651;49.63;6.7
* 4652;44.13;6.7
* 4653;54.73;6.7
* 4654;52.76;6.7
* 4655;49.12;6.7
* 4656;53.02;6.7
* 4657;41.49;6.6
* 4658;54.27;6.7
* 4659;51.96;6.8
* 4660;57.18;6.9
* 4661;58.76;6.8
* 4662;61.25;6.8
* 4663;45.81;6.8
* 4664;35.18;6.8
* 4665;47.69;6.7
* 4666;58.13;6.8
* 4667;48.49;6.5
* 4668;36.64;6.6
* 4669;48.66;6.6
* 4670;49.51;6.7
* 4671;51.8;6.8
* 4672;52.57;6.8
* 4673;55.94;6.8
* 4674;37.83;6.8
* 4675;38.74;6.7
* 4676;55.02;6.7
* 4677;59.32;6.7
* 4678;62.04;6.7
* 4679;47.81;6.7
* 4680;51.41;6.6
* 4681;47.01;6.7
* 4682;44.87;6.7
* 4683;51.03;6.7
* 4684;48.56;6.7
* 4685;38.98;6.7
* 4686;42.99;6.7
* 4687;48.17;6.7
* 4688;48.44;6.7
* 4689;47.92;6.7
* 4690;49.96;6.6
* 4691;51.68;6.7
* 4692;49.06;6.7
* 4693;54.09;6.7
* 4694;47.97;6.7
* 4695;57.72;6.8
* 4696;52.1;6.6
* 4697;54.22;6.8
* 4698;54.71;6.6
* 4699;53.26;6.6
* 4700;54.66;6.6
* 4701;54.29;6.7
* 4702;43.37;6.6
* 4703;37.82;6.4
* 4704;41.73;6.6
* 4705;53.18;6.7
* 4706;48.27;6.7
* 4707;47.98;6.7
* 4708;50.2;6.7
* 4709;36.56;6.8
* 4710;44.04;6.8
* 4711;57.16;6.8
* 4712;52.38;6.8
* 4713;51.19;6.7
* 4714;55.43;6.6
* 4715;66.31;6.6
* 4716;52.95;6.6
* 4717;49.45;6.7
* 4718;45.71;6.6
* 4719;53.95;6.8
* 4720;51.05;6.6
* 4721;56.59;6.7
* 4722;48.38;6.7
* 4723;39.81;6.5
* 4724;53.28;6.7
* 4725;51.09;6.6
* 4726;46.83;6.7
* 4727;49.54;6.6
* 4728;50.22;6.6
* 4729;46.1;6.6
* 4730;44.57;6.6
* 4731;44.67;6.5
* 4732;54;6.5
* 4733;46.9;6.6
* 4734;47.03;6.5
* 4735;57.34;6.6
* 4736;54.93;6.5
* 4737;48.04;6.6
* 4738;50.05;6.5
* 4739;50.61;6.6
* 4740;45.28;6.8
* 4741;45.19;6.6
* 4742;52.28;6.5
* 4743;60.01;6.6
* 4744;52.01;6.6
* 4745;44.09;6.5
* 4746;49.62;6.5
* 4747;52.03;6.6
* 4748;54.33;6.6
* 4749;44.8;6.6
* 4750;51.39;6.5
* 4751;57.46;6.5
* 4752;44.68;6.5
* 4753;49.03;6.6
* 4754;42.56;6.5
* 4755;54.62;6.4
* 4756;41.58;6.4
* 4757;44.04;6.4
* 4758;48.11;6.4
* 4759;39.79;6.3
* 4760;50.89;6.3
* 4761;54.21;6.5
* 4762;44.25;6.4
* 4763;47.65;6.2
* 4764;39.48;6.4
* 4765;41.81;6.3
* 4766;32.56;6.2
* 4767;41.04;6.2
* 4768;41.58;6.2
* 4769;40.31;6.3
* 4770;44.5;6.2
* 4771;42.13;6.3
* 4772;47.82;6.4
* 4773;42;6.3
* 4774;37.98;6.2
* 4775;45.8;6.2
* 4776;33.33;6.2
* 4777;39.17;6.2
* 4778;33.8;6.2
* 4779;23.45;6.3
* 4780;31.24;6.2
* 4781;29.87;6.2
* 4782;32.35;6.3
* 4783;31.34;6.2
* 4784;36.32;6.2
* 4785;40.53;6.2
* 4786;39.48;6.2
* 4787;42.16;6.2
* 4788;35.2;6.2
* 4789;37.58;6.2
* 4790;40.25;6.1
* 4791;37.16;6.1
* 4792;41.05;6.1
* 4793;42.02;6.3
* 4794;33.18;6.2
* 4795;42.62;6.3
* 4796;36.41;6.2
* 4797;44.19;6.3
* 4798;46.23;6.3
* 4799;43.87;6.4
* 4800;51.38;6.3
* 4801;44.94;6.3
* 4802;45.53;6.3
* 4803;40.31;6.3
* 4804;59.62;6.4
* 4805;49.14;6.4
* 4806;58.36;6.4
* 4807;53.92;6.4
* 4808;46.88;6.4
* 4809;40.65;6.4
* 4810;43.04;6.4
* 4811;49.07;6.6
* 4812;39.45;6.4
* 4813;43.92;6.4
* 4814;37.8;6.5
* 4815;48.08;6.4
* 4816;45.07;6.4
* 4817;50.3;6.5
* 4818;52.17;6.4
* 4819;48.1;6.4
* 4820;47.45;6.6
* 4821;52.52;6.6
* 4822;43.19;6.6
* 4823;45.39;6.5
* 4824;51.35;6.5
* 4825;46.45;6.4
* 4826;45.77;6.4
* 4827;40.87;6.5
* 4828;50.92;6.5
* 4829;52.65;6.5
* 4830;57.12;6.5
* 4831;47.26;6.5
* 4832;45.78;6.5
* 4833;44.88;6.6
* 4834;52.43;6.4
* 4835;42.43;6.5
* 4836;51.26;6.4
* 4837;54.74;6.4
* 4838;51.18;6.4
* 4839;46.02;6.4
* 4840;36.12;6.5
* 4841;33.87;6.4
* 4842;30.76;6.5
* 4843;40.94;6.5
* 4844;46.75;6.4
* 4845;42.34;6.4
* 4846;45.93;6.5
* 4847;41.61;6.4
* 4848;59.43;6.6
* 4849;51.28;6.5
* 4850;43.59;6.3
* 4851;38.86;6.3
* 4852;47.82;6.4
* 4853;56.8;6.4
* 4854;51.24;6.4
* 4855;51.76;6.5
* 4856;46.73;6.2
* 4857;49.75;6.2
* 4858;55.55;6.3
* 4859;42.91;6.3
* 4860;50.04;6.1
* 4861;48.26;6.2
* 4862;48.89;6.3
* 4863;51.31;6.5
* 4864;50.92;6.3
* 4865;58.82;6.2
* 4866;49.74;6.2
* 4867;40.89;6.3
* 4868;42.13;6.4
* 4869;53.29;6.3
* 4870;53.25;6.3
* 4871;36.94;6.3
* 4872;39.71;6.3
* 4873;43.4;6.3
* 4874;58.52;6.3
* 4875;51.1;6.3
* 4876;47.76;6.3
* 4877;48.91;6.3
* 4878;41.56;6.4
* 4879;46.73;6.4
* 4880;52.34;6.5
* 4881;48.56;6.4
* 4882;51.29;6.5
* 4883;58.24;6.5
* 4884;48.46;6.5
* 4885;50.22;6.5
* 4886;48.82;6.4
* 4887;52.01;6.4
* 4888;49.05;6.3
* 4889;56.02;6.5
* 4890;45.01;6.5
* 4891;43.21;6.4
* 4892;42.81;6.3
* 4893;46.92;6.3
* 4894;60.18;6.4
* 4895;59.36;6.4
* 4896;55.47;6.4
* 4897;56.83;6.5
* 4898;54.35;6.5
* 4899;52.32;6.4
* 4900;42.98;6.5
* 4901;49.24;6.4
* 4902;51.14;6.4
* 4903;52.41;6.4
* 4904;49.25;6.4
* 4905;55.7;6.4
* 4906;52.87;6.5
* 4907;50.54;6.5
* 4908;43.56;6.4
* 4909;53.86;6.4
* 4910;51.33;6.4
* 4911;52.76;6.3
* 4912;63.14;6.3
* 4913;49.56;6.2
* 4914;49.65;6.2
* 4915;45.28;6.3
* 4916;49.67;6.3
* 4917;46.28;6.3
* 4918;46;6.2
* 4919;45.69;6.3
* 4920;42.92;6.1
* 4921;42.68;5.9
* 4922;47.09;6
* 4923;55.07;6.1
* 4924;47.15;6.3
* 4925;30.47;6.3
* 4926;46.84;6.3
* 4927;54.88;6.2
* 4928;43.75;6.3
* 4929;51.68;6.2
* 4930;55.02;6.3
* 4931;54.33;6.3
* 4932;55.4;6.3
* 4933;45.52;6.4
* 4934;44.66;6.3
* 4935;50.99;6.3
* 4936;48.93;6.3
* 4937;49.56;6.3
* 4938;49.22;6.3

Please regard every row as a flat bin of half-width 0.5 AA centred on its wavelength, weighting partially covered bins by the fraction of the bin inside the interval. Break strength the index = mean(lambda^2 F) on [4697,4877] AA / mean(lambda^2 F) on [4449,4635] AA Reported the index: 1.2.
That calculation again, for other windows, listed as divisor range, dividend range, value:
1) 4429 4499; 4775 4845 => 1.43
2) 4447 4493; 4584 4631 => 1.45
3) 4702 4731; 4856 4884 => 1.06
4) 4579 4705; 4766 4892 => 1.00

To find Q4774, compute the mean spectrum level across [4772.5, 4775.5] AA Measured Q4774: 41.9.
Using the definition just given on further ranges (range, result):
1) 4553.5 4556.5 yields 41.2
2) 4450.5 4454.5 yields 35.8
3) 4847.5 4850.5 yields 51.4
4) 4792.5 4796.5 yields 38.6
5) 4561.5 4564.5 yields 43.5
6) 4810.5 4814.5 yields 42.6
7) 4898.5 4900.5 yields 47.6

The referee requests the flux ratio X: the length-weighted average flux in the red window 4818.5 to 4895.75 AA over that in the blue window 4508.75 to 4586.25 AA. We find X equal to 1.11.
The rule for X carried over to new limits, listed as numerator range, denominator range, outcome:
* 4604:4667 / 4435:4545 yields 1.32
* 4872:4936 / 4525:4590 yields 1.13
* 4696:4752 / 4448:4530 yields 1.30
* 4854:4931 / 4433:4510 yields 1.35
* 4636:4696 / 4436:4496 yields 1.38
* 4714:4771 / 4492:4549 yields 1.17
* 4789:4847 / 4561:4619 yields 0.93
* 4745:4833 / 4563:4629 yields 0.90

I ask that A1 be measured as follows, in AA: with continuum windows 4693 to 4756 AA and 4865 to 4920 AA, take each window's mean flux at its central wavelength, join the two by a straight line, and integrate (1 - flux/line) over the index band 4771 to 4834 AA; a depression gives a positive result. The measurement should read 8.3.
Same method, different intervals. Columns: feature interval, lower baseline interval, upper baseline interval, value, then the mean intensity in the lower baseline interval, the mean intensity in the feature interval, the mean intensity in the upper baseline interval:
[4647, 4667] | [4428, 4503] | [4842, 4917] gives -4.5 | 35.7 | 51.5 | 49.4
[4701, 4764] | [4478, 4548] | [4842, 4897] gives -4.8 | 40.6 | 49.1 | 48.9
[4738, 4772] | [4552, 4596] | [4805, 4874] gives 0.2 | 46.9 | 46.8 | 47.3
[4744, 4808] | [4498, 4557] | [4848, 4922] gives 5.4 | 41.2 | 43.1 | 49.6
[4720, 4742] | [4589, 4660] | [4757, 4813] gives -2.4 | 49.6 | 49.2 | 41.8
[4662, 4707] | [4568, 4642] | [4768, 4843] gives -2.4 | 48.9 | 49.2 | 43.4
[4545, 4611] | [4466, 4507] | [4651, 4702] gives -3.3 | 40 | 47.2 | 50.2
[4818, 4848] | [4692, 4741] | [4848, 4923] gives 2.0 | 50.1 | 46.4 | 49.6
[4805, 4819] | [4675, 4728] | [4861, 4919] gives 0.9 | 50.1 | 47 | 50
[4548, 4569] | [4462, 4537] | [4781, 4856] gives -2.7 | 39.3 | 45.4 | 45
